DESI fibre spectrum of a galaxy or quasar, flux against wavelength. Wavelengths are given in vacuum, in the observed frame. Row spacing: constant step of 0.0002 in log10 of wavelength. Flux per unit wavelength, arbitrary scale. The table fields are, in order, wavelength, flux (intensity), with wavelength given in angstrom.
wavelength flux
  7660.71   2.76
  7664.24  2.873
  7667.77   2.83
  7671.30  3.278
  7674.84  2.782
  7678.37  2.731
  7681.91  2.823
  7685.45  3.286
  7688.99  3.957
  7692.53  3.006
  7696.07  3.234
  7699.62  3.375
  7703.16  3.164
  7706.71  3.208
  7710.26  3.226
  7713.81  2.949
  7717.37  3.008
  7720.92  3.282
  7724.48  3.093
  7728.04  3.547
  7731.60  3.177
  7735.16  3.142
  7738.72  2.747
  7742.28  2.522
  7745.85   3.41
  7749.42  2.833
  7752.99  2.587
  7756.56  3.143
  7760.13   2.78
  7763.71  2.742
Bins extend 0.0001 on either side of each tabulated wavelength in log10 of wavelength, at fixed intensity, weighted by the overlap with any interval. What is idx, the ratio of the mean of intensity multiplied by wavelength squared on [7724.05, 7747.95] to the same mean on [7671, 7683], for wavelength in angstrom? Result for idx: 1.1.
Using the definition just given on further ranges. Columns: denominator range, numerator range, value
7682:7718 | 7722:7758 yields 0.95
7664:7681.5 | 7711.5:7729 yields 1.10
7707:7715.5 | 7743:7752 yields 0.97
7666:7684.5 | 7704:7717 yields 1.08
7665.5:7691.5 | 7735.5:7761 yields 0.95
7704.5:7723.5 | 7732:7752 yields 0.94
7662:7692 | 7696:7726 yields 1.04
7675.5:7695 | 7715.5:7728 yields 1.02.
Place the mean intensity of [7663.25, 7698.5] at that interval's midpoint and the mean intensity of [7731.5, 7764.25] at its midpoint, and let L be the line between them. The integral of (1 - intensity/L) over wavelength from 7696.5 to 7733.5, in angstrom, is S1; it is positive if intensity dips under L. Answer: -2.60 angstrom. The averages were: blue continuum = 3.09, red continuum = 2.9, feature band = 3.2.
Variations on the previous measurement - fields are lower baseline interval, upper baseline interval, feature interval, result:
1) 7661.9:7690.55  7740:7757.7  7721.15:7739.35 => -1.5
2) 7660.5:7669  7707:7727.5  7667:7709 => -2.5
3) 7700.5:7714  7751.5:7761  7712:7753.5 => -0.4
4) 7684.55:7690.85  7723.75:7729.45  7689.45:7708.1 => 1.7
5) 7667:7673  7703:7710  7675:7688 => 0.6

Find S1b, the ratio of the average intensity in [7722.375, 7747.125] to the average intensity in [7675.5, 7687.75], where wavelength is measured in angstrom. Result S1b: 1.04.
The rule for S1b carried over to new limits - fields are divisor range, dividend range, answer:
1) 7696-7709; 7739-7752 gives 0.89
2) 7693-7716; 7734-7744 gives 0.88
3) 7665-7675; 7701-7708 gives 1.07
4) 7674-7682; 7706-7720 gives 1.12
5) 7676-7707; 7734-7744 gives 0.87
